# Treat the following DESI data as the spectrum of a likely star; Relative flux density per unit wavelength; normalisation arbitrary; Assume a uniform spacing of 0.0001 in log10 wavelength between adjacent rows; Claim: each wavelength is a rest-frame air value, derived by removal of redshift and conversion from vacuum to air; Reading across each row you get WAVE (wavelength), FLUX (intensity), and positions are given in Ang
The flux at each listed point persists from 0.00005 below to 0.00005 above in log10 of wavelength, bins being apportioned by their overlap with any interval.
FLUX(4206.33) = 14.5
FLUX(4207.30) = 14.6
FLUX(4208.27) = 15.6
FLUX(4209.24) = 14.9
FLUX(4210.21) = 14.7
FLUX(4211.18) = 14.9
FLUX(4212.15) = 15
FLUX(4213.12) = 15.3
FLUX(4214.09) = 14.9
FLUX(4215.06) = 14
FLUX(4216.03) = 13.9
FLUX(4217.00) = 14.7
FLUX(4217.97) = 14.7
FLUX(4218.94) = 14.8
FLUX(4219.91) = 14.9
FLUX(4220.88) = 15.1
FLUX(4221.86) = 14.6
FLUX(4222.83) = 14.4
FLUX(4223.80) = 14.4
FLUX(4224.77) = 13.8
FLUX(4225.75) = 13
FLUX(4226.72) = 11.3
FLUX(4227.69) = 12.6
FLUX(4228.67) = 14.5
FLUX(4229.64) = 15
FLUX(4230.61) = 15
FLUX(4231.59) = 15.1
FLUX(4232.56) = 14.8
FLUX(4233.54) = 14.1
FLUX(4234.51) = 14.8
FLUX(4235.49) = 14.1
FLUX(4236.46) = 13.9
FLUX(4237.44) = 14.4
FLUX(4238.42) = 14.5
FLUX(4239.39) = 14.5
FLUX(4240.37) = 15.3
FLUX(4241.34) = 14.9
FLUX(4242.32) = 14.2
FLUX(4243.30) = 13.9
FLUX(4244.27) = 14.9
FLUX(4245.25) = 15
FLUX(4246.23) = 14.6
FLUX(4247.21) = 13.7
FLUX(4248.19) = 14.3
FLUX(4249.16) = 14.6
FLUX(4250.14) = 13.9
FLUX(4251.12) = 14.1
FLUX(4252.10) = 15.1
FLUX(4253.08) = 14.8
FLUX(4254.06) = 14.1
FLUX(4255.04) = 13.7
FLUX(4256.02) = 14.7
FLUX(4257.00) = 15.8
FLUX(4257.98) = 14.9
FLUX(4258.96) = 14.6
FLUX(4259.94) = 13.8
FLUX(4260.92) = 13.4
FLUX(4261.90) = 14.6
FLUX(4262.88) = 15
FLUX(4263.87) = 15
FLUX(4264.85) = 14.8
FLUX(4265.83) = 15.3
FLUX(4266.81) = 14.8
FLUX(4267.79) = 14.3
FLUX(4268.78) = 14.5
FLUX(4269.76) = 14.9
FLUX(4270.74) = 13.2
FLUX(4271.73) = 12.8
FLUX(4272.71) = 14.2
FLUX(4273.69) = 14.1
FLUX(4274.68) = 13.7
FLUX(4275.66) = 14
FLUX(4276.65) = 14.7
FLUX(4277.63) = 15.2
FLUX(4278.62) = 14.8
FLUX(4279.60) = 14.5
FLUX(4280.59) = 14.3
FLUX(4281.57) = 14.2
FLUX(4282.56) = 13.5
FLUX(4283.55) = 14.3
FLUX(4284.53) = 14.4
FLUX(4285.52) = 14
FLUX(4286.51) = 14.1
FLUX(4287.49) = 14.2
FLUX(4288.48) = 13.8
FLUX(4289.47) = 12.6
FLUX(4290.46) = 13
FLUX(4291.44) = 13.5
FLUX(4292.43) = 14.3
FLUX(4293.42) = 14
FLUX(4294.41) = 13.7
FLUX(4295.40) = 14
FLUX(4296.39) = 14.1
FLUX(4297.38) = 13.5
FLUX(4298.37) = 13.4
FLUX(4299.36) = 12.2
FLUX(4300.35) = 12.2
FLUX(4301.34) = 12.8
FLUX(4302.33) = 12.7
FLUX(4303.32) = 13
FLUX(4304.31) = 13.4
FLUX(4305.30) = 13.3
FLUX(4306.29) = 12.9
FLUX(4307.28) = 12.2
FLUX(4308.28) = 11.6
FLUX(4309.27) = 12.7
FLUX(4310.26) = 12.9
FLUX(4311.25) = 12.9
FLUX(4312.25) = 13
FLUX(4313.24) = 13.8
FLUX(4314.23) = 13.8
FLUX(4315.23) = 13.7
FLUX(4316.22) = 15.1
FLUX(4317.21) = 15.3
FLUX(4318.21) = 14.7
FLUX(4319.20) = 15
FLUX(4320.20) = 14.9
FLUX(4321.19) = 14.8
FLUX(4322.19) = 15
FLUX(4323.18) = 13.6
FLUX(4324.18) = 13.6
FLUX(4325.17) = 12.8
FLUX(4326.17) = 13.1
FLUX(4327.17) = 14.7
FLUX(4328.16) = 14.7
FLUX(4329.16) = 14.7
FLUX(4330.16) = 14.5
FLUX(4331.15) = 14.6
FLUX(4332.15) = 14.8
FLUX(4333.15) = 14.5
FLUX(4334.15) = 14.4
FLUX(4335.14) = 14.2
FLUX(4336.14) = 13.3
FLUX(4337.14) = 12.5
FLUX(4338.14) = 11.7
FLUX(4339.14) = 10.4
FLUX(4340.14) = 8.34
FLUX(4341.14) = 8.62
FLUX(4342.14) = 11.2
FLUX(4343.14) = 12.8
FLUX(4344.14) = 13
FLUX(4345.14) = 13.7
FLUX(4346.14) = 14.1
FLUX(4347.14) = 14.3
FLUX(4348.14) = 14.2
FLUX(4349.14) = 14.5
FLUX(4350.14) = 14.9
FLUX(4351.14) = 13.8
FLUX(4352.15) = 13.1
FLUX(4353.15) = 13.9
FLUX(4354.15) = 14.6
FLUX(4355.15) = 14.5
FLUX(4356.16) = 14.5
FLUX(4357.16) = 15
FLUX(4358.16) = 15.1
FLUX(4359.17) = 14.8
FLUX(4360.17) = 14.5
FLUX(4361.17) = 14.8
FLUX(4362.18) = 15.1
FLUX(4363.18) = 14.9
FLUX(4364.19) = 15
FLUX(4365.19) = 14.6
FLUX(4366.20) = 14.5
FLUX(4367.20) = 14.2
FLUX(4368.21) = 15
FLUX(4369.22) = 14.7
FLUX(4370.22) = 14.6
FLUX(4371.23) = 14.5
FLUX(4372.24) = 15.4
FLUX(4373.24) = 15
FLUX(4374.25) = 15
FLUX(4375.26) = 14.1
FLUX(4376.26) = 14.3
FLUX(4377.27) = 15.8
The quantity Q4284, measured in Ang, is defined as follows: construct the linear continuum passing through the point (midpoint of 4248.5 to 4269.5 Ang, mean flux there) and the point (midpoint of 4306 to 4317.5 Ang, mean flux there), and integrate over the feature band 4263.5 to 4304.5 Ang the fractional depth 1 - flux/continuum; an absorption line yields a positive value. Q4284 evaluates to 0.2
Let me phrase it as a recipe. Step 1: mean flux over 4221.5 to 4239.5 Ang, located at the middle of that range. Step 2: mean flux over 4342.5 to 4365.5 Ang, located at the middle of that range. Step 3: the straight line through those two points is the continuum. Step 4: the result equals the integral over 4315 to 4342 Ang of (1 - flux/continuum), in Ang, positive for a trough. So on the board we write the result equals 1.3 Ang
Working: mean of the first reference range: 14.1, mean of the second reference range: 14.3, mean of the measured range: 13.6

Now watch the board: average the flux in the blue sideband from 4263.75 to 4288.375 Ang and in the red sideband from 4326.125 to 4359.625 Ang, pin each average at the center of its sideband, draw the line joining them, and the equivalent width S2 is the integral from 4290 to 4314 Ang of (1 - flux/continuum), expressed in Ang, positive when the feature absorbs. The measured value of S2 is 1.50 Ang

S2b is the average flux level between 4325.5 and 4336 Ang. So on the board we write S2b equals 14.4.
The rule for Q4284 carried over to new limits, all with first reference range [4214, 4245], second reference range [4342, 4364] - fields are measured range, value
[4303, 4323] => 0.77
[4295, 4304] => 0.74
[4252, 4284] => -0.22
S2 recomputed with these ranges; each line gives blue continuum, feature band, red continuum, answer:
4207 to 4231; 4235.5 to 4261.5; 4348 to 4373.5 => 0.0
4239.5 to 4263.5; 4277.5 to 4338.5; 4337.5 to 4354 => -1.6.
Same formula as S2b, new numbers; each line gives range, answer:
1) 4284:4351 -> 13.5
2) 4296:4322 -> 13.5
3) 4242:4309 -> 14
